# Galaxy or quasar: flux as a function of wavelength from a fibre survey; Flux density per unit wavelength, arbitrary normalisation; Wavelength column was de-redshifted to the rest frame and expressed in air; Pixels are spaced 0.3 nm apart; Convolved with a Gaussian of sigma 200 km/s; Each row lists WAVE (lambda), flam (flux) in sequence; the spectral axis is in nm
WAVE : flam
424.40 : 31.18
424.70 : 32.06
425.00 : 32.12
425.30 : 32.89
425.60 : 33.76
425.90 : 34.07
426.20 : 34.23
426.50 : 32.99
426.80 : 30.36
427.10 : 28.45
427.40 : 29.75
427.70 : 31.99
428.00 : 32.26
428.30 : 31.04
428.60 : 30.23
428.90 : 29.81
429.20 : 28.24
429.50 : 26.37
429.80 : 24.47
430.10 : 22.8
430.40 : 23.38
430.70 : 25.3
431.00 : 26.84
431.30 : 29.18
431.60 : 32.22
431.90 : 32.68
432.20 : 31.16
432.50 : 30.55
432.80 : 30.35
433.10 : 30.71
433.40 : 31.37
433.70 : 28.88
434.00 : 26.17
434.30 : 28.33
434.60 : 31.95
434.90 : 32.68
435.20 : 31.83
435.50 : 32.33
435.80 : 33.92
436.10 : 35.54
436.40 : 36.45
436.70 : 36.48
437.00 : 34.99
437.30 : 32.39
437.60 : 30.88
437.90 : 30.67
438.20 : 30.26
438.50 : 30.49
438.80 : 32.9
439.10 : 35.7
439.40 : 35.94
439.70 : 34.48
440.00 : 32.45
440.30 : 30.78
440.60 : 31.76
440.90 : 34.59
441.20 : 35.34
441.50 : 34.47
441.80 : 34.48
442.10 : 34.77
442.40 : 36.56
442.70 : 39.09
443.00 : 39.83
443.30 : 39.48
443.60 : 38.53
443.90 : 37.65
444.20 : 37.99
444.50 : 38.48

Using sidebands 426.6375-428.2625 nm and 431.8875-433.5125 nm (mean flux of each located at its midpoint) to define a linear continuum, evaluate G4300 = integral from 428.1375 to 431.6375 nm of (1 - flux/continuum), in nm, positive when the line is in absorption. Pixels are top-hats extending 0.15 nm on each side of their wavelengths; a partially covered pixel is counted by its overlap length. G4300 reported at 0.39 nm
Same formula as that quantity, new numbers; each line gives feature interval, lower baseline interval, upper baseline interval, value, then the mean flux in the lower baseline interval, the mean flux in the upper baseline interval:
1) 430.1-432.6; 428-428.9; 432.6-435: 0.15 nm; 30.8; 30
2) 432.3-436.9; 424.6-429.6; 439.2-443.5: 0.21 nm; 31.3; 35.3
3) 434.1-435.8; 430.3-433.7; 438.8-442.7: -0.02 nm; 29.5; 34.4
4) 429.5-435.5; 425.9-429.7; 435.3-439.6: 0.56 nm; 30.5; 33.5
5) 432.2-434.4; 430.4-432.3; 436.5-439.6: 0.04 nm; 29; 33.1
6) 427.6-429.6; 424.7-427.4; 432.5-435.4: 0.10 nm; 32.2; 30.3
